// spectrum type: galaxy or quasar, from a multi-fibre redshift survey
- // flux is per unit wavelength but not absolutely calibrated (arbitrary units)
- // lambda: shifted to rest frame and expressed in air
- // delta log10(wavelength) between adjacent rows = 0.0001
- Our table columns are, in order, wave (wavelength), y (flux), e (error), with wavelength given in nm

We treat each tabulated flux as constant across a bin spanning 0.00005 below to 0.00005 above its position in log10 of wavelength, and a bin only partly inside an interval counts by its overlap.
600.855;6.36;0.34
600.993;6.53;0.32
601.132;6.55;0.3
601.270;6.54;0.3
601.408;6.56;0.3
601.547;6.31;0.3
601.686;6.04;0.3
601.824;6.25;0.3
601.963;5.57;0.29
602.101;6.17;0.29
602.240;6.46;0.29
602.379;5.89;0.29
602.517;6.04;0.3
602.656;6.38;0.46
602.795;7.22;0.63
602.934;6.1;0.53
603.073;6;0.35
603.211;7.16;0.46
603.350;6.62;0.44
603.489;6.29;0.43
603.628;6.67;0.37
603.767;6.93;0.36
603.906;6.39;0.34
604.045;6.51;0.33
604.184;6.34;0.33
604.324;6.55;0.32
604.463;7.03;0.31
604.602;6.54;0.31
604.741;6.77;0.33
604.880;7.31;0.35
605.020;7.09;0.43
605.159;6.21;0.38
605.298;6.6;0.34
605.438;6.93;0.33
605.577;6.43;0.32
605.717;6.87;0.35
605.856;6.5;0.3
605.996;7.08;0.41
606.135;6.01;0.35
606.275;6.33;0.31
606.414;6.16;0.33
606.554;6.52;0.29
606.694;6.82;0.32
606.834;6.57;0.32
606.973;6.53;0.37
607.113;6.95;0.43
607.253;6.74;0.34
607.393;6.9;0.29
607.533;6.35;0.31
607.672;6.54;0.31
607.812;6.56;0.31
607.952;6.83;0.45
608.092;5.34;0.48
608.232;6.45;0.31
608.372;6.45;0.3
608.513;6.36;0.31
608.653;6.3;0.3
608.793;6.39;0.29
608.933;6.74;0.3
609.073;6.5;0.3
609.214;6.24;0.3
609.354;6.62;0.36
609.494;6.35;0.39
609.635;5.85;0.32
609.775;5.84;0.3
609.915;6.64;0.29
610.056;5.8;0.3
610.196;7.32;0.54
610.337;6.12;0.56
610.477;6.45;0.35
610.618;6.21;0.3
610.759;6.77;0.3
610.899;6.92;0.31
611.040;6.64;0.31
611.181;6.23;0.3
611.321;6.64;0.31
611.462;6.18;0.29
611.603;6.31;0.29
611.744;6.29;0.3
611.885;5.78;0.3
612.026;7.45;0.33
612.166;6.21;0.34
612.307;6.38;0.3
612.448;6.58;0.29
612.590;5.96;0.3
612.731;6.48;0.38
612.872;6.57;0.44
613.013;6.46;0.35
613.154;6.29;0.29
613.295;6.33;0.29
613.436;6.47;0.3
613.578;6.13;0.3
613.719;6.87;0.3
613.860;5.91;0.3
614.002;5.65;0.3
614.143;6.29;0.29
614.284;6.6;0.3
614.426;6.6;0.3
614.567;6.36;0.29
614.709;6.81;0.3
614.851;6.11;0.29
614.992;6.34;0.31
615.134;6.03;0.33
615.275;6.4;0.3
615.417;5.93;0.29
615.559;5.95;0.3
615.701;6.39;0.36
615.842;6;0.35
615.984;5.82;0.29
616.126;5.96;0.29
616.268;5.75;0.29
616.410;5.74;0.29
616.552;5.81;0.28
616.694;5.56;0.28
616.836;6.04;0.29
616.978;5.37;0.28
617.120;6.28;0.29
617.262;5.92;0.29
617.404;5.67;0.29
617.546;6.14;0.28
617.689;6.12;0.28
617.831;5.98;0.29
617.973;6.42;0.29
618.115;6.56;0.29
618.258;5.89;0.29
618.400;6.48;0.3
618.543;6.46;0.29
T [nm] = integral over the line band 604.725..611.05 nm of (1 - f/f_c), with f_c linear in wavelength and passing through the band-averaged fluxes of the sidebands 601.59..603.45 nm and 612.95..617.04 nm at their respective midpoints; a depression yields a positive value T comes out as -0.29 nm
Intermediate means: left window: 6.3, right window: 6.14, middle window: 6.52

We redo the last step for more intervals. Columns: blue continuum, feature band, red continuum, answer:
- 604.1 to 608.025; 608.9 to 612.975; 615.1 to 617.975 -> -0.059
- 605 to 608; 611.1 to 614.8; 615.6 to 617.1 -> -0.157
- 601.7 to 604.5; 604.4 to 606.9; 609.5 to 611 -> -0.096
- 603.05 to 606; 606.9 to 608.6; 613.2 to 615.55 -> 0.014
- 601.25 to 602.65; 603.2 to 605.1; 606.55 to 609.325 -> -0.125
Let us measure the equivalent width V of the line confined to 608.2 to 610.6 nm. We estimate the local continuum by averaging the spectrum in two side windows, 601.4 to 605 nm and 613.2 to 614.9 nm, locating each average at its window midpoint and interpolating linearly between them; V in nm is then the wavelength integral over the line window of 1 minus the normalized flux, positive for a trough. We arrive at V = 0.01 nm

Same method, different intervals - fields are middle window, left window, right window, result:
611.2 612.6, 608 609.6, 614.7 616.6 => -0.04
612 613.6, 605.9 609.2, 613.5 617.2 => -0.05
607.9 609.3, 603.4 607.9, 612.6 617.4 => 0.03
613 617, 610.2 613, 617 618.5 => 0.08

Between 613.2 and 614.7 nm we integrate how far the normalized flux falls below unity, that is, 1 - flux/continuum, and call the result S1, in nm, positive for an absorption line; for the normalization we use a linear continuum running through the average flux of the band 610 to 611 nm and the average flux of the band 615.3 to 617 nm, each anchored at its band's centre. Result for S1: -0.05 nm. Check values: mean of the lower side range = 6.53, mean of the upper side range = 5.89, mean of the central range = 6.34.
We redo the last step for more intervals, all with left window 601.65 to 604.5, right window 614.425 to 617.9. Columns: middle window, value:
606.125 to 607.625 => -0.06 nm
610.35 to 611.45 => -0.06 nm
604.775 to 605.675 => -0.06 nm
